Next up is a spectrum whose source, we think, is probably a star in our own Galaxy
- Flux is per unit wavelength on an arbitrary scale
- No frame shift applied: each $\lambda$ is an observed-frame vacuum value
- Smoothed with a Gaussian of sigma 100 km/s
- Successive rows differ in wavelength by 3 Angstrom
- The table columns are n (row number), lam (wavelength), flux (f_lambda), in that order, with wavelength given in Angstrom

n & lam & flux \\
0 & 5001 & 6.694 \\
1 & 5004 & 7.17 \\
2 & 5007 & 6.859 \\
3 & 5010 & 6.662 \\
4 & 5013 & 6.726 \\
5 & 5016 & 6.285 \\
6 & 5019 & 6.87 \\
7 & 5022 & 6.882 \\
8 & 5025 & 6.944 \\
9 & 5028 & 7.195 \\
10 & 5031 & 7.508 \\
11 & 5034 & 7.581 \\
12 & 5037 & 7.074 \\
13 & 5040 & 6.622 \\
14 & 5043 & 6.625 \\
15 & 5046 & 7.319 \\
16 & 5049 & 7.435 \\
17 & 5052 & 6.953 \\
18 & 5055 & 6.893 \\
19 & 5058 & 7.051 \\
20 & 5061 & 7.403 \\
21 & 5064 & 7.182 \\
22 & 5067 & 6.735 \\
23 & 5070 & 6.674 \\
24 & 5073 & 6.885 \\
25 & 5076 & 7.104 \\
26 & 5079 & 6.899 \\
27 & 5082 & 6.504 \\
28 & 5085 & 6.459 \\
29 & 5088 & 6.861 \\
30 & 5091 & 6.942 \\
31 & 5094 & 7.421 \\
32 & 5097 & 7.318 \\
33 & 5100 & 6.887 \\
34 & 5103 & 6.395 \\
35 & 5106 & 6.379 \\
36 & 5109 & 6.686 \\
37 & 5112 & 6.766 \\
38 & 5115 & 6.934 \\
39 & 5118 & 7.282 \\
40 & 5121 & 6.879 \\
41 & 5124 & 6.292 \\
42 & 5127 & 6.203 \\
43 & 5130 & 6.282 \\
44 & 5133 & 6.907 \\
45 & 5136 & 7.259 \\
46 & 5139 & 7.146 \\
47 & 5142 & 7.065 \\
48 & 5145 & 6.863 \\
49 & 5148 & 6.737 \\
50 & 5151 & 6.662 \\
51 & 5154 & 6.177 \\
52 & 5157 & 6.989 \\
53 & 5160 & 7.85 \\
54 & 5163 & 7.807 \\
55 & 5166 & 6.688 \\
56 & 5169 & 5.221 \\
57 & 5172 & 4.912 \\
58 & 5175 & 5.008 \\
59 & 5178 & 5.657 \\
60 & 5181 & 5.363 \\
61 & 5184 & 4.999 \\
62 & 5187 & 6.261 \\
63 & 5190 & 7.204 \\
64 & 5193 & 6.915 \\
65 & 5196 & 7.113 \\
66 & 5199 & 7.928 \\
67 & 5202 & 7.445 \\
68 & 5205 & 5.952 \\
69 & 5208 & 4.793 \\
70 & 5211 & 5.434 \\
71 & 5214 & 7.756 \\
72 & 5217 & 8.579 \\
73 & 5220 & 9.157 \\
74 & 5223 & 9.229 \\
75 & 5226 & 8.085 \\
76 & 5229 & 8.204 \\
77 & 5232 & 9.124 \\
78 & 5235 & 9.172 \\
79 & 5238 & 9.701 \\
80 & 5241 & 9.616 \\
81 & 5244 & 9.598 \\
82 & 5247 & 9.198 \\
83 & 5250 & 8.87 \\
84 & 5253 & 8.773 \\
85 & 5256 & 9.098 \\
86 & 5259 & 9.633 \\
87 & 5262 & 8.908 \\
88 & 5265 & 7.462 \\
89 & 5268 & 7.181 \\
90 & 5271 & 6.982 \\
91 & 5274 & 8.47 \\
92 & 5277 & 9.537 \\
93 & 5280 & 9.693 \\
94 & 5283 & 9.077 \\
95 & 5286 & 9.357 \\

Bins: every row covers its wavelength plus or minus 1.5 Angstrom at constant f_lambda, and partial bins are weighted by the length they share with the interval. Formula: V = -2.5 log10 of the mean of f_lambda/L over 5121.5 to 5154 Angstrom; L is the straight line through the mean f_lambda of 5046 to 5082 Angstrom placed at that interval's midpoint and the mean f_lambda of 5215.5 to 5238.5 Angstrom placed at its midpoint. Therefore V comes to 0.17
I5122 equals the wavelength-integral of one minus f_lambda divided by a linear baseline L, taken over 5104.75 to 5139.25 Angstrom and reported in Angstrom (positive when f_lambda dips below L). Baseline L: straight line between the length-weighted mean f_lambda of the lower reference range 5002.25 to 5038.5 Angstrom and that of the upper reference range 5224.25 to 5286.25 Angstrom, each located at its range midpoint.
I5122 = 4.6 Angstrom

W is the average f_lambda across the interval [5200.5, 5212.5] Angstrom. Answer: 5.91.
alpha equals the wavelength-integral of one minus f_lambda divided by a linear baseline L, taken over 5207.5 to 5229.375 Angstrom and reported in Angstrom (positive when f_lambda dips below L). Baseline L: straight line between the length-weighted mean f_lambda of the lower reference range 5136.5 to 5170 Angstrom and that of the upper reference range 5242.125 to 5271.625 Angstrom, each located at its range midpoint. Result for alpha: 0.6 Angstrom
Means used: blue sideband 6.87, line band 7.76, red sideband 8.63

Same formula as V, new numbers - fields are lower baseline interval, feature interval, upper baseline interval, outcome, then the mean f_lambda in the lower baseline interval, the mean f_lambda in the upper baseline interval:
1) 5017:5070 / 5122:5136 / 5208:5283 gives 0.18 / 7.06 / 8.58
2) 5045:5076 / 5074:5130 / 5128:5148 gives 0.03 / 7.05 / 6.89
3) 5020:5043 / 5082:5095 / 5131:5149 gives 0.03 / 7.08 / 6.98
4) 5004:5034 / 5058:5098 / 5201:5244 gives 0.05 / 6.93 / 8.08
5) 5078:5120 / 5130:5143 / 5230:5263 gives 0.07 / 6.84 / 9.23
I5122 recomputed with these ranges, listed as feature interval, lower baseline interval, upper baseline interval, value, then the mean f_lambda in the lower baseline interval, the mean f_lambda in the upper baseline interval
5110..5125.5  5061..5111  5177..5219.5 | -0.1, 6.85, 6.6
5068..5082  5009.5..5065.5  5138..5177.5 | 0.0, 7.02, 6.52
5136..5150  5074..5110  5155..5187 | -1.4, 6.82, 6.06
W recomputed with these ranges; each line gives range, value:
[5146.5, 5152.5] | 6.7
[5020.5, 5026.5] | 6.91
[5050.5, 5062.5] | 7.07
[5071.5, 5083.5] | 6.85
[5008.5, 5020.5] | 6.64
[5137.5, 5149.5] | 6.95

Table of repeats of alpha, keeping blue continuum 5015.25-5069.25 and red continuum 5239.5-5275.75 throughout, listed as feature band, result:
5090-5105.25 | 1.0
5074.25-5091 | 1.3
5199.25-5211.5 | 3.1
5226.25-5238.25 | -0.6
